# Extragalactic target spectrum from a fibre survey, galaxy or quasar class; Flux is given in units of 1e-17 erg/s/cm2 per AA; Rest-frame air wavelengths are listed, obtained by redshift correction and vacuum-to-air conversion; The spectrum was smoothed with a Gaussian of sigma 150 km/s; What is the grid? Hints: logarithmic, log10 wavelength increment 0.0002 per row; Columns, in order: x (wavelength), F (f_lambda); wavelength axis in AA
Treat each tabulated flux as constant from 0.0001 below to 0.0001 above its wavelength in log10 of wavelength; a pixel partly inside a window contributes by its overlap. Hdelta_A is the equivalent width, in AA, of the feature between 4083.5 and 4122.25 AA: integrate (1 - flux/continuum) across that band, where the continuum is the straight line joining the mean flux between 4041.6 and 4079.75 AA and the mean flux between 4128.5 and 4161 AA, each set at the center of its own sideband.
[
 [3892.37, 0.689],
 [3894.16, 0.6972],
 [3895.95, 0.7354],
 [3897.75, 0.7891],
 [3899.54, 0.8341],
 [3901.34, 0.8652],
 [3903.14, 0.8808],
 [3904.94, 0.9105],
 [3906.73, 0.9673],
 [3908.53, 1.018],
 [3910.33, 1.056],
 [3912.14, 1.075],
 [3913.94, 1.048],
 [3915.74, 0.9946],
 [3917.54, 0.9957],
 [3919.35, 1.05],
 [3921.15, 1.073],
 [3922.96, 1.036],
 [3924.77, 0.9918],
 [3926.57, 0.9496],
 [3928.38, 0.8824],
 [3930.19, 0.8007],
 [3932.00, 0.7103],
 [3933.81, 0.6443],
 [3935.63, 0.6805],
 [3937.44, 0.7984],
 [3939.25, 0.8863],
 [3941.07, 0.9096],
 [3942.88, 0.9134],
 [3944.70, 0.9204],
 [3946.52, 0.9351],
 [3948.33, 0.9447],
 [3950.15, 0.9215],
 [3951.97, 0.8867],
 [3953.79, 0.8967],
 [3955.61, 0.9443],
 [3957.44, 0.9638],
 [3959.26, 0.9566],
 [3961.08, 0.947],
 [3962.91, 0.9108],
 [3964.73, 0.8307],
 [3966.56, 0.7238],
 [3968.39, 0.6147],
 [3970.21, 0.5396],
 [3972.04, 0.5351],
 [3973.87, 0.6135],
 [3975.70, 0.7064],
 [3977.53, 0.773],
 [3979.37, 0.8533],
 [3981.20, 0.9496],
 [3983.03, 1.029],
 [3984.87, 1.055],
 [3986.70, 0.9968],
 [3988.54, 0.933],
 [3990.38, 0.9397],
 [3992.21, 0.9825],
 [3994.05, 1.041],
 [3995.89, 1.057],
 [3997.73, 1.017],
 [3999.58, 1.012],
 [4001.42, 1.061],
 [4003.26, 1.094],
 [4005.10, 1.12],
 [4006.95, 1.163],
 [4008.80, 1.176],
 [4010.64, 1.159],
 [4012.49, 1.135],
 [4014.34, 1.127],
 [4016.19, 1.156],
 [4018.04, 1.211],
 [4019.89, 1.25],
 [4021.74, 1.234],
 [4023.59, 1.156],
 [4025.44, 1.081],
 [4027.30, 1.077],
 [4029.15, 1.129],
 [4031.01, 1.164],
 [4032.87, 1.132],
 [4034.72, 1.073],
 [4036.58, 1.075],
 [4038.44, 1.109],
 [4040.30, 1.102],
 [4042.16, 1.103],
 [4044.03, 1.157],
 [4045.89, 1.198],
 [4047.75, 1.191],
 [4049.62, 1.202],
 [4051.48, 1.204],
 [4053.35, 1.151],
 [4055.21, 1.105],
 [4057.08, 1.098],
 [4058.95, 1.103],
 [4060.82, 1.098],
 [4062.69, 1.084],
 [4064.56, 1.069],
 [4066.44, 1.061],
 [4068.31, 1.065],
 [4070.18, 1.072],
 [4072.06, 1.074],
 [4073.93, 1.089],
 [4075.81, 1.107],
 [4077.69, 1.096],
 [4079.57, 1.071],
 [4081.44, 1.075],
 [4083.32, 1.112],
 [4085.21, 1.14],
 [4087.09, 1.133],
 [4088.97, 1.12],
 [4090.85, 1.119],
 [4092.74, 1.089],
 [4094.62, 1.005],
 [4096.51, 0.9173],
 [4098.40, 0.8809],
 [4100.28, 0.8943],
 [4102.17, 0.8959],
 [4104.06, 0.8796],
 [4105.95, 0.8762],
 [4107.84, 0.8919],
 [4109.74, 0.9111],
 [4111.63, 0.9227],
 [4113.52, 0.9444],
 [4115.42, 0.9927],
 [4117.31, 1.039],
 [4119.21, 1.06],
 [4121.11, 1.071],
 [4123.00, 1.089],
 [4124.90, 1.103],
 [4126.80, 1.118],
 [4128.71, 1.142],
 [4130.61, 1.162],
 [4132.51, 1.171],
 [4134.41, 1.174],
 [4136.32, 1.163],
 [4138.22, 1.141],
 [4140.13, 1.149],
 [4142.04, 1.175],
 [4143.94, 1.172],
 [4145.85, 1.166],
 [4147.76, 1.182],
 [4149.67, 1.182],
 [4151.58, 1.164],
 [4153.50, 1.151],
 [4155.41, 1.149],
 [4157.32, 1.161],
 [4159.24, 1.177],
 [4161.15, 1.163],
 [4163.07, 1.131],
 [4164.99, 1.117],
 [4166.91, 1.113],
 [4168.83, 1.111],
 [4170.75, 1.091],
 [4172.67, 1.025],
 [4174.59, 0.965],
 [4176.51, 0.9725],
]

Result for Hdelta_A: 5.0 AA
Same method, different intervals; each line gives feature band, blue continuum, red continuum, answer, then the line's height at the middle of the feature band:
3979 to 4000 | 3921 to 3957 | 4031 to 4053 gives 0.4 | 1.01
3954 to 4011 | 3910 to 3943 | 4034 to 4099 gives 3.9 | 0.99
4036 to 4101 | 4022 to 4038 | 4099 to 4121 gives -3.7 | 1.03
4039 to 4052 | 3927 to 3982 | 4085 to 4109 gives -3.4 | 0.924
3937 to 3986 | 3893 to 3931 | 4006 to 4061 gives 8.0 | 1.02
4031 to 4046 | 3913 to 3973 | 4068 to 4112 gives -2.3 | 0.968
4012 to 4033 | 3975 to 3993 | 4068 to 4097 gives -3.6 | 0.986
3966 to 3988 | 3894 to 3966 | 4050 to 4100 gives 4.1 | 0.964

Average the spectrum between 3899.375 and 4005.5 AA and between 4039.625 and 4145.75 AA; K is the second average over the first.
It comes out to 1.18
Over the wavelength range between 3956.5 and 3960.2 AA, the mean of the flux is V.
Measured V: 0.96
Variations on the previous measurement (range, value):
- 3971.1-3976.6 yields 0.618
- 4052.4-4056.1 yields 1.13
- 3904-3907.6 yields 0.94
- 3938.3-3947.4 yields 0.912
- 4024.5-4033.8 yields 1.12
